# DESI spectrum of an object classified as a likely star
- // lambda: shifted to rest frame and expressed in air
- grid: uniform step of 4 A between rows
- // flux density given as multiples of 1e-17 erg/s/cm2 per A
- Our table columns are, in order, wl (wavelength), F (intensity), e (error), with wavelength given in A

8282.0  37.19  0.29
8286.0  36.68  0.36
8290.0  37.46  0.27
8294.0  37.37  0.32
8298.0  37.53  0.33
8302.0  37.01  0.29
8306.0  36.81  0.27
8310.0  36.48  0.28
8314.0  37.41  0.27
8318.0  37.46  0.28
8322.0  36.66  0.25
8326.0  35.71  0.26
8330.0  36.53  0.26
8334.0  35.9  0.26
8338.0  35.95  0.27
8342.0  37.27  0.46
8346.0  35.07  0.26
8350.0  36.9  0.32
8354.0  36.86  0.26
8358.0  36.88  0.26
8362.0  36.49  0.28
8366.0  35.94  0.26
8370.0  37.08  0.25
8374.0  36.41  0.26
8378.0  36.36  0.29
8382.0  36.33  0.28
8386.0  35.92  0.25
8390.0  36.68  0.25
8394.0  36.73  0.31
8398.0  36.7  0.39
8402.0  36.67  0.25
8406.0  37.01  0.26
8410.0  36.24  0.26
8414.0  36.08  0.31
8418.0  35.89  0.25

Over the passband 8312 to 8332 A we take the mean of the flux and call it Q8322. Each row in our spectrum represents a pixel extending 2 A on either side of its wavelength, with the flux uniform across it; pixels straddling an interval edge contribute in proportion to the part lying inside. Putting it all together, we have 36.8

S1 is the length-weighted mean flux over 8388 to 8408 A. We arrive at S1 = 36.8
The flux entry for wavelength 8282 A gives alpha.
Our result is 37.19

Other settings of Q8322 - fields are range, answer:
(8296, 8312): 37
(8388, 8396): 36.7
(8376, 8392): 36.3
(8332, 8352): 36.2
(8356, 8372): 36.6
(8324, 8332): 36.1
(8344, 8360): 36.4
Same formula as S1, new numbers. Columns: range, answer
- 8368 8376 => 36.7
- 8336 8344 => 36.6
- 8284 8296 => 37.2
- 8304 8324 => 37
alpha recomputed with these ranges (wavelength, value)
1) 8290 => 37.46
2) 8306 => 36.81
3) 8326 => 35.71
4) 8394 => 36.73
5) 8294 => 37.37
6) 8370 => 37.08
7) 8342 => 37.27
